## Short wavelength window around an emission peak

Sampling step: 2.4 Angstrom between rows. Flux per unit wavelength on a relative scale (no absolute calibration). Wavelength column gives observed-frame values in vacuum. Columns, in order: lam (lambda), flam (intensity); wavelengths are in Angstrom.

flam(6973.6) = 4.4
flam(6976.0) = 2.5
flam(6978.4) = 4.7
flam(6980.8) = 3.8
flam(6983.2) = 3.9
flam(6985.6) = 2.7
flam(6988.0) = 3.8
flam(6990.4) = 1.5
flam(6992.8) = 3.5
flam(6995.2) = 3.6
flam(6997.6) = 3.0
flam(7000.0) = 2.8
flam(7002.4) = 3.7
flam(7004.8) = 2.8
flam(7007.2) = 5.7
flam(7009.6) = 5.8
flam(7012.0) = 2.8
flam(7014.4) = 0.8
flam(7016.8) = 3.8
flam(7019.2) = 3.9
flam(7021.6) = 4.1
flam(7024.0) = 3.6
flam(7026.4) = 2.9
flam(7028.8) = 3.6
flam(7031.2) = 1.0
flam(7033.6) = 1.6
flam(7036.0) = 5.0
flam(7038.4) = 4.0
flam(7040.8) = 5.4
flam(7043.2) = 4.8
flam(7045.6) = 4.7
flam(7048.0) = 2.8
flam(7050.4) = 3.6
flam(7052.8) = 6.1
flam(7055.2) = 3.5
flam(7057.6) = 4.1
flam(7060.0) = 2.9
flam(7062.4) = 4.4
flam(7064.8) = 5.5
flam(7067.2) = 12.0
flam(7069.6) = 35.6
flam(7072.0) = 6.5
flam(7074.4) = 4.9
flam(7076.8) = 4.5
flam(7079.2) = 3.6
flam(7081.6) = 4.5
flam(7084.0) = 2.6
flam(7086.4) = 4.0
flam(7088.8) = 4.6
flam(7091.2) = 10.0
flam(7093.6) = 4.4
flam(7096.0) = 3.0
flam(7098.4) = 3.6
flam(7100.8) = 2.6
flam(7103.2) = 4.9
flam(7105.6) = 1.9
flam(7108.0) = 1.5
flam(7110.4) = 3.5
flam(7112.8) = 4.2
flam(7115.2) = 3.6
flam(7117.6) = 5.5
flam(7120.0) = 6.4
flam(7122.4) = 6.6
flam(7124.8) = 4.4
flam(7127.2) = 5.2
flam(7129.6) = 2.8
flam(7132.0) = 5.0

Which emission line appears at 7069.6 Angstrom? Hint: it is H-alpha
